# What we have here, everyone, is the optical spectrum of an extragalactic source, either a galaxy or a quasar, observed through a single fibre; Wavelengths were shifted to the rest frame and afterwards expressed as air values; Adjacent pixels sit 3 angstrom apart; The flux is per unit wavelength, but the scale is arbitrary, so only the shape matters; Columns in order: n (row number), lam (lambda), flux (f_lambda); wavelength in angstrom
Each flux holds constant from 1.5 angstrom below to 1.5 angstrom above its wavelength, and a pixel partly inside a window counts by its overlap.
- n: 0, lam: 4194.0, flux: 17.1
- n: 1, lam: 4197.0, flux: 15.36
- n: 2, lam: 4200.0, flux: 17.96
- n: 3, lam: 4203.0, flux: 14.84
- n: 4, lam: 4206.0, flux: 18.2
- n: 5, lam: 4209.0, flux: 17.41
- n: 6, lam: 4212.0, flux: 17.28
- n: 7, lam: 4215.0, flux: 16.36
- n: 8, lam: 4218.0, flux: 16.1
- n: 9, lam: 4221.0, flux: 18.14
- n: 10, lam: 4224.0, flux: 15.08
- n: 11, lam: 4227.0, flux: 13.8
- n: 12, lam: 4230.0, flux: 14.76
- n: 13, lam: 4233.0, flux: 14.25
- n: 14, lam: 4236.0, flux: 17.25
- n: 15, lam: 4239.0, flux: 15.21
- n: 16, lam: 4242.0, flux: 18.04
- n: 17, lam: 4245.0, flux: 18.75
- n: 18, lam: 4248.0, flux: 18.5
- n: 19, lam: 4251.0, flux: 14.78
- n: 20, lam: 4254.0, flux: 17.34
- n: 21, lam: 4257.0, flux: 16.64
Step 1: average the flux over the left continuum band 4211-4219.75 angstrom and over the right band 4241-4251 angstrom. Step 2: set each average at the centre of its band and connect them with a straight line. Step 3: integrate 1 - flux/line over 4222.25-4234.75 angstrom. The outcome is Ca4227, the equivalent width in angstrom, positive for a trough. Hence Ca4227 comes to 1.85 angstrom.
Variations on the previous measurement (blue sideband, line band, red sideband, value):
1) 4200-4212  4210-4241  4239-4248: 2.79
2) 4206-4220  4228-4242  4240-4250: 1.70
